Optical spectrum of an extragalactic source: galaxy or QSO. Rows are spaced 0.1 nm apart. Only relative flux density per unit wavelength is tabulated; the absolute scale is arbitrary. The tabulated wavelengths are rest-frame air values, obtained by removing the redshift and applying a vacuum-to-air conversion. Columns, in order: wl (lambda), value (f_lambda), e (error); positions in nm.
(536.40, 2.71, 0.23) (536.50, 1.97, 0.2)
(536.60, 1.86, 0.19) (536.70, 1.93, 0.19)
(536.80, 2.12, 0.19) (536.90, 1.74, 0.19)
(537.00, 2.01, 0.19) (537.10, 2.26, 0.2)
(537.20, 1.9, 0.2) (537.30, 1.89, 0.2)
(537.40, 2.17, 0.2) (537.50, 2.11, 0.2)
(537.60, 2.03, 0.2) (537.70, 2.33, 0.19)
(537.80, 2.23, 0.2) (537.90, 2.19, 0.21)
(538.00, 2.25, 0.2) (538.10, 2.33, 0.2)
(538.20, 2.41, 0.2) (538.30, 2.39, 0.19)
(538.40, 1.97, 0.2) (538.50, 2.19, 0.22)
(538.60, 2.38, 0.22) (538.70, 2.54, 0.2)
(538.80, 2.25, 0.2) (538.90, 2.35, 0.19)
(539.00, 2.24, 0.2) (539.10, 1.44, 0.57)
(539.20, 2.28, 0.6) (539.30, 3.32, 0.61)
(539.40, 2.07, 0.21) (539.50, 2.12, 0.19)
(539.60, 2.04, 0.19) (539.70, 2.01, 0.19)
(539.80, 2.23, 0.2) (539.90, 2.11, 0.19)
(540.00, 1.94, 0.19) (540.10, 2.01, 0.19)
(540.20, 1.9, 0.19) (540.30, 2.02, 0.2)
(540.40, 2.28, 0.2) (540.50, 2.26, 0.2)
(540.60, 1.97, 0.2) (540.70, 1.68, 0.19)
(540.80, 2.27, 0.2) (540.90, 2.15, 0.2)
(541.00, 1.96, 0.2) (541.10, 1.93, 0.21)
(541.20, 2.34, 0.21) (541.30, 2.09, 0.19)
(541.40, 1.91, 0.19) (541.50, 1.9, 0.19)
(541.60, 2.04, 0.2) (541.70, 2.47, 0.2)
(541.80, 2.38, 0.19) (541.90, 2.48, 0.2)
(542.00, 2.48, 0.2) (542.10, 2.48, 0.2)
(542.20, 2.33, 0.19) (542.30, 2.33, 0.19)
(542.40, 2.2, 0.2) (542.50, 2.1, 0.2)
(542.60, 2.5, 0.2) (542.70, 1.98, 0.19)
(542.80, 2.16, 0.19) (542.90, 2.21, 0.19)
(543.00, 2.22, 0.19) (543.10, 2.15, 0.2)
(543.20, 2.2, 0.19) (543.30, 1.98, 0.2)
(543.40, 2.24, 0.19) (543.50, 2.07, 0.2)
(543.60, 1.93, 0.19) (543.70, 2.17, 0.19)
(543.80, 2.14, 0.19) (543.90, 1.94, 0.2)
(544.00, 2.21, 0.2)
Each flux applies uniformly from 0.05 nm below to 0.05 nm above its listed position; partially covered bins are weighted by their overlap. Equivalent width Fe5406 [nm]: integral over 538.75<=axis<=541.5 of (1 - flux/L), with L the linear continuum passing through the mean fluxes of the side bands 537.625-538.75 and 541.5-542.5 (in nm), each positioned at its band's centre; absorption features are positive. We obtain 0.226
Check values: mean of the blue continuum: 2.29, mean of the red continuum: 2.32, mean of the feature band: 2.11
